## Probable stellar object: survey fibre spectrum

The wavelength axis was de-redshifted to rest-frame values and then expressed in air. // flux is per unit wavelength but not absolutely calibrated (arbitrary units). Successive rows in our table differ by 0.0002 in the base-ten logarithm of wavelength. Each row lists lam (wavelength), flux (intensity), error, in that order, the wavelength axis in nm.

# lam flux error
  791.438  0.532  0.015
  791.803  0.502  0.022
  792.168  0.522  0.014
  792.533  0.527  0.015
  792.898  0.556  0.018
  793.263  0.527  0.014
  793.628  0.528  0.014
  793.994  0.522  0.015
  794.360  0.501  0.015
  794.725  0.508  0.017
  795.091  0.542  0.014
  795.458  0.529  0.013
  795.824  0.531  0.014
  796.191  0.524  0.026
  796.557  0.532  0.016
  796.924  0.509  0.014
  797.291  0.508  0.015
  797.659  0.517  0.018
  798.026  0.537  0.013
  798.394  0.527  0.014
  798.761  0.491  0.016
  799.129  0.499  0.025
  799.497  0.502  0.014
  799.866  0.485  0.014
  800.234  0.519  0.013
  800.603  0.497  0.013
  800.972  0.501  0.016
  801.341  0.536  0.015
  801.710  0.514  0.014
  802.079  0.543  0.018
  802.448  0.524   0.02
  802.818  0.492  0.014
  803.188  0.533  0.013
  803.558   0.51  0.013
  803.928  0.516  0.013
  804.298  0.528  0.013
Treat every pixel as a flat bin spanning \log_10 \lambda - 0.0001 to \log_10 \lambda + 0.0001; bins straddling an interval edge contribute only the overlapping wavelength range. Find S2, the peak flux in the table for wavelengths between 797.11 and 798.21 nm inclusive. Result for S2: 0.537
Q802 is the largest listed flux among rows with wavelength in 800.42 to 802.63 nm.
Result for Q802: 0.543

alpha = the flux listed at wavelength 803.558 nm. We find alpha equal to 0.51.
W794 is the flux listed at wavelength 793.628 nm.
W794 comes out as 0.528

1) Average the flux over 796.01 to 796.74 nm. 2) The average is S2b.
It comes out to 0.529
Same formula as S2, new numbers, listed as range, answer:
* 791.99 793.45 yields 0.556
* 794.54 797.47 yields 0.542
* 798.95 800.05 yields 0.502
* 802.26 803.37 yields 0.533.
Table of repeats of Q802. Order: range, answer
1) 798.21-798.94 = 0.527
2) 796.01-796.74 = 0.532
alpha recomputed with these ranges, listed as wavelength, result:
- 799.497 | 0.502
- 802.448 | 0.524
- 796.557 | 0.532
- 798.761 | 0.491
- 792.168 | 0.522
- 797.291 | 0.508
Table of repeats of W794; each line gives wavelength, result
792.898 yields 0.556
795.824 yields 0.531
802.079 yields 0.543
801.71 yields 0.514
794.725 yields 0.508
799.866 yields 0.485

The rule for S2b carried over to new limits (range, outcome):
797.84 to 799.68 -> 0.511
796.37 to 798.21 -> 0.521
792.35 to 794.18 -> 0.532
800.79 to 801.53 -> 0.519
